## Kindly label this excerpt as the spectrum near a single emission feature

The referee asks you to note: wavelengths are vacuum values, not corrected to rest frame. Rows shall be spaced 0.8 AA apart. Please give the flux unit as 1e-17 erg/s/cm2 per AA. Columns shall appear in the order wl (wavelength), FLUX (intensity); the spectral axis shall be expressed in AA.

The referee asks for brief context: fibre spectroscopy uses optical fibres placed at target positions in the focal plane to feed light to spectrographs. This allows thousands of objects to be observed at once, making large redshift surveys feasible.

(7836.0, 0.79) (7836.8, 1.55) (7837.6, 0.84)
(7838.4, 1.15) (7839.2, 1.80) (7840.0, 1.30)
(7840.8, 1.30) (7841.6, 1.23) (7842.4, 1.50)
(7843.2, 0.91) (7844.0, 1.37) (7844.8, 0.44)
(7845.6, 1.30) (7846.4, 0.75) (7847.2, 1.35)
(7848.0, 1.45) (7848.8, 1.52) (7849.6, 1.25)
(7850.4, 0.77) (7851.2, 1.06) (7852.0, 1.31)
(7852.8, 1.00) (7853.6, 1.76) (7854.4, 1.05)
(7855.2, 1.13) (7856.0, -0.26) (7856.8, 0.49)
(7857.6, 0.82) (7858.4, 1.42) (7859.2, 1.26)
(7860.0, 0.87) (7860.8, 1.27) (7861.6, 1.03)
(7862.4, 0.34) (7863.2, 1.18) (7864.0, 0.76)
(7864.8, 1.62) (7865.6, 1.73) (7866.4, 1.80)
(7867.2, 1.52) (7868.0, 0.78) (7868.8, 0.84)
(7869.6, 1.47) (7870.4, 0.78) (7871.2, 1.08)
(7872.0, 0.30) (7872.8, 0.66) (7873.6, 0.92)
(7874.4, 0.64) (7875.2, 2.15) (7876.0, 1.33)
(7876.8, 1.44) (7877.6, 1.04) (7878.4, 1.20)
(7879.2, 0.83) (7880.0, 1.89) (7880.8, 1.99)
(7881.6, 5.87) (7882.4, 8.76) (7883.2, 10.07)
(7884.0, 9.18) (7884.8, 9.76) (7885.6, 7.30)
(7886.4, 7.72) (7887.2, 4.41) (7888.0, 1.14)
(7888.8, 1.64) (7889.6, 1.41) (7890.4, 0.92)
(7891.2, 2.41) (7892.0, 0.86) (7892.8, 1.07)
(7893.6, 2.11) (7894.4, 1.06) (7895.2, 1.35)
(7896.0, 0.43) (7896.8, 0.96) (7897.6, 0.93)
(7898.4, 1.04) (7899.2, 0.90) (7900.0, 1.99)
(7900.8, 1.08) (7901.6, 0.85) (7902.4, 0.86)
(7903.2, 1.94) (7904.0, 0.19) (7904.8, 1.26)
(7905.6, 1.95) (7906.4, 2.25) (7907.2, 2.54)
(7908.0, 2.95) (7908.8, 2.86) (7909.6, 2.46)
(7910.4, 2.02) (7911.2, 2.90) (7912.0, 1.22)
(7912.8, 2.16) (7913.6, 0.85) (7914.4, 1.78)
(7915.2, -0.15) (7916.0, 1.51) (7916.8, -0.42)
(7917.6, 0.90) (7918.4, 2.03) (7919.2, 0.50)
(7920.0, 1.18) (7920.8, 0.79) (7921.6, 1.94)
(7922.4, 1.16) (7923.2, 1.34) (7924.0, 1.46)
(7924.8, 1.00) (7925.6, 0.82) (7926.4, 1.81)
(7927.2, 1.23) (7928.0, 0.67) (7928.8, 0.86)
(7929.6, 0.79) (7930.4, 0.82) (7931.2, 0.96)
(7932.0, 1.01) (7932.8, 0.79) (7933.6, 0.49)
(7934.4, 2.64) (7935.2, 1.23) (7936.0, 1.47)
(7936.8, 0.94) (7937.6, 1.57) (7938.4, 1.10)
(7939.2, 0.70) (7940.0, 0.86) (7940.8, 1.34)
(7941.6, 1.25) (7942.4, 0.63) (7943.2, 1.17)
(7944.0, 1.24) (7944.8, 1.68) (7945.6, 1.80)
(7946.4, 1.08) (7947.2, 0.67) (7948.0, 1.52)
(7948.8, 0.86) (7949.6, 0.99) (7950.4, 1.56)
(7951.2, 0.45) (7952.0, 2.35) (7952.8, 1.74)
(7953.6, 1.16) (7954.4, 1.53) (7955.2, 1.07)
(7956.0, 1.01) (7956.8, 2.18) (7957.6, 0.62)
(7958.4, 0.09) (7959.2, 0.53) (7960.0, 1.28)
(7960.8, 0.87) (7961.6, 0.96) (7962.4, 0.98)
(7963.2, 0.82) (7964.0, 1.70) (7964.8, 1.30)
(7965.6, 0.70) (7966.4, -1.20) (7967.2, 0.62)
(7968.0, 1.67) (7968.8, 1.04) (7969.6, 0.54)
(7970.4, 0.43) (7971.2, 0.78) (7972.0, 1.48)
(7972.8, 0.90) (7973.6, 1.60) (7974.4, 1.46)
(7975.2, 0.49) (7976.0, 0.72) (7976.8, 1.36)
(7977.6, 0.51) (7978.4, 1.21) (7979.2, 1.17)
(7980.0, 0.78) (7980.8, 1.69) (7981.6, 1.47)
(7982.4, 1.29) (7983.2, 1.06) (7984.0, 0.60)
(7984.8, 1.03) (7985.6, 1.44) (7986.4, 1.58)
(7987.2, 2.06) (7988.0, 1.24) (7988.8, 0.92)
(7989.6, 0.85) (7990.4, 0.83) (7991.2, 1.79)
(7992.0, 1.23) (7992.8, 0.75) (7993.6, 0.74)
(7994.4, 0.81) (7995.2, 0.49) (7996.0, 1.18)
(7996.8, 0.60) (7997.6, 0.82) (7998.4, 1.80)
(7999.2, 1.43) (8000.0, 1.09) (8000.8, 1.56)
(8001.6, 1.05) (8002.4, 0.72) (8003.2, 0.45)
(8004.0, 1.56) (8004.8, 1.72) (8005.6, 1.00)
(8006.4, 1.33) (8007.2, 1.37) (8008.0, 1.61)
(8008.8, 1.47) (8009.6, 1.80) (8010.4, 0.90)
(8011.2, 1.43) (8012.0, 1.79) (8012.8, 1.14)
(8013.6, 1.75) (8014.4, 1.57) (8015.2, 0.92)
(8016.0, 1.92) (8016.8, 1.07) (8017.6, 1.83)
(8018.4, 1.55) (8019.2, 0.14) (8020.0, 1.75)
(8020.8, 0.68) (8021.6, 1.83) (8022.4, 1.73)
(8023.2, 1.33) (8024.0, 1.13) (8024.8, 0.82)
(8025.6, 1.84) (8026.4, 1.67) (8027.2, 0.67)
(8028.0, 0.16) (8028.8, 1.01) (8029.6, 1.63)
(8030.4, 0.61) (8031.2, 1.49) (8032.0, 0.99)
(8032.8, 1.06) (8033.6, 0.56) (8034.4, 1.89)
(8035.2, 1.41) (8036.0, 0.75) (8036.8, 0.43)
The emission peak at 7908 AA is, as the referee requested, [N II]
